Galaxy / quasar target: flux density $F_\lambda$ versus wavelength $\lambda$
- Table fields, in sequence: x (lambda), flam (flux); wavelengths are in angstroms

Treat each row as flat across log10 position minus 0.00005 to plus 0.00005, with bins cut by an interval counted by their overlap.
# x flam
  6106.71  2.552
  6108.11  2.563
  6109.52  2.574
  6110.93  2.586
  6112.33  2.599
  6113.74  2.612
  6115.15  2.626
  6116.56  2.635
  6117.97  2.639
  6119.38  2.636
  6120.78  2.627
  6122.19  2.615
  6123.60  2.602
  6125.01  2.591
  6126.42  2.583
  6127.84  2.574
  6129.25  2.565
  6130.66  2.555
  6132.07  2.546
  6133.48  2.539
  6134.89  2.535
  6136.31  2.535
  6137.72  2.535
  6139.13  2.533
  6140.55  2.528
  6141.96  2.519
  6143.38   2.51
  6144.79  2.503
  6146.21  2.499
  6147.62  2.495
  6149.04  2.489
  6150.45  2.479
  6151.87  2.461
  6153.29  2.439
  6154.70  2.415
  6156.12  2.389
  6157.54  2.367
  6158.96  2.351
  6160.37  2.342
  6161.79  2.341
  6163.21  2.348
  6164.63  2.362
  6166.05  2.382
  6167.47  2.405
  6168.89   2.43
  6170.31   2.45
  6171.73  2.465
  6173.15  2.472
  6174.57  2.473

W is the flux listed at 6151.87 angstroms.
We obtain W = 2.461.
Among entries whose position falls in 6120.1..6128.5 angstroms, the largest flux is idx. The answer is 2.627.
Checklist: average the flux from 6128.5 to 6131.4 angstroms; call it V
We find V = 2.56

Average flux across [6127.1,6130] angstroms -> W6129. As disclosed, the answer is 2.56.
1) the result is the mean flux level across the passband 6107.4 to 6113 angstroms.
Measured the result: 2.58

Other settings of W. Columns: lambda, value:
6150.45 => 2.479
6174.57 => 2.473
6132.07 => 2.546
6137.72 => 2.535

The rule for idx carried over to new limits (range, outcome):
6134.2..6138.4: 2.535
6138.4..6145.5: 2.533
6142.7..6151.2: 2.51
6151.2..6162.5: 2.461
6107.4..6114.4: 2.612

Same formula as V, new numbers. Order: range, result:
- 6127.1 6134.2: 2.56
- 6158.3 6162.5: 2.35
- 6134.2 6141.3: 2.53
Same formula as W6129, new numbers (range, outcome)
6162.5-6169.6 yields 2.39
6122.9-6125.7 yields 2.6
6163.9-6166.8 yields 2.37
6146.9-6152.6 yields 2.48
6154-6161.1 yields 2.37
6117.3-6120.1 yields 2.64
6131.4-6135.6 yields 2.54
